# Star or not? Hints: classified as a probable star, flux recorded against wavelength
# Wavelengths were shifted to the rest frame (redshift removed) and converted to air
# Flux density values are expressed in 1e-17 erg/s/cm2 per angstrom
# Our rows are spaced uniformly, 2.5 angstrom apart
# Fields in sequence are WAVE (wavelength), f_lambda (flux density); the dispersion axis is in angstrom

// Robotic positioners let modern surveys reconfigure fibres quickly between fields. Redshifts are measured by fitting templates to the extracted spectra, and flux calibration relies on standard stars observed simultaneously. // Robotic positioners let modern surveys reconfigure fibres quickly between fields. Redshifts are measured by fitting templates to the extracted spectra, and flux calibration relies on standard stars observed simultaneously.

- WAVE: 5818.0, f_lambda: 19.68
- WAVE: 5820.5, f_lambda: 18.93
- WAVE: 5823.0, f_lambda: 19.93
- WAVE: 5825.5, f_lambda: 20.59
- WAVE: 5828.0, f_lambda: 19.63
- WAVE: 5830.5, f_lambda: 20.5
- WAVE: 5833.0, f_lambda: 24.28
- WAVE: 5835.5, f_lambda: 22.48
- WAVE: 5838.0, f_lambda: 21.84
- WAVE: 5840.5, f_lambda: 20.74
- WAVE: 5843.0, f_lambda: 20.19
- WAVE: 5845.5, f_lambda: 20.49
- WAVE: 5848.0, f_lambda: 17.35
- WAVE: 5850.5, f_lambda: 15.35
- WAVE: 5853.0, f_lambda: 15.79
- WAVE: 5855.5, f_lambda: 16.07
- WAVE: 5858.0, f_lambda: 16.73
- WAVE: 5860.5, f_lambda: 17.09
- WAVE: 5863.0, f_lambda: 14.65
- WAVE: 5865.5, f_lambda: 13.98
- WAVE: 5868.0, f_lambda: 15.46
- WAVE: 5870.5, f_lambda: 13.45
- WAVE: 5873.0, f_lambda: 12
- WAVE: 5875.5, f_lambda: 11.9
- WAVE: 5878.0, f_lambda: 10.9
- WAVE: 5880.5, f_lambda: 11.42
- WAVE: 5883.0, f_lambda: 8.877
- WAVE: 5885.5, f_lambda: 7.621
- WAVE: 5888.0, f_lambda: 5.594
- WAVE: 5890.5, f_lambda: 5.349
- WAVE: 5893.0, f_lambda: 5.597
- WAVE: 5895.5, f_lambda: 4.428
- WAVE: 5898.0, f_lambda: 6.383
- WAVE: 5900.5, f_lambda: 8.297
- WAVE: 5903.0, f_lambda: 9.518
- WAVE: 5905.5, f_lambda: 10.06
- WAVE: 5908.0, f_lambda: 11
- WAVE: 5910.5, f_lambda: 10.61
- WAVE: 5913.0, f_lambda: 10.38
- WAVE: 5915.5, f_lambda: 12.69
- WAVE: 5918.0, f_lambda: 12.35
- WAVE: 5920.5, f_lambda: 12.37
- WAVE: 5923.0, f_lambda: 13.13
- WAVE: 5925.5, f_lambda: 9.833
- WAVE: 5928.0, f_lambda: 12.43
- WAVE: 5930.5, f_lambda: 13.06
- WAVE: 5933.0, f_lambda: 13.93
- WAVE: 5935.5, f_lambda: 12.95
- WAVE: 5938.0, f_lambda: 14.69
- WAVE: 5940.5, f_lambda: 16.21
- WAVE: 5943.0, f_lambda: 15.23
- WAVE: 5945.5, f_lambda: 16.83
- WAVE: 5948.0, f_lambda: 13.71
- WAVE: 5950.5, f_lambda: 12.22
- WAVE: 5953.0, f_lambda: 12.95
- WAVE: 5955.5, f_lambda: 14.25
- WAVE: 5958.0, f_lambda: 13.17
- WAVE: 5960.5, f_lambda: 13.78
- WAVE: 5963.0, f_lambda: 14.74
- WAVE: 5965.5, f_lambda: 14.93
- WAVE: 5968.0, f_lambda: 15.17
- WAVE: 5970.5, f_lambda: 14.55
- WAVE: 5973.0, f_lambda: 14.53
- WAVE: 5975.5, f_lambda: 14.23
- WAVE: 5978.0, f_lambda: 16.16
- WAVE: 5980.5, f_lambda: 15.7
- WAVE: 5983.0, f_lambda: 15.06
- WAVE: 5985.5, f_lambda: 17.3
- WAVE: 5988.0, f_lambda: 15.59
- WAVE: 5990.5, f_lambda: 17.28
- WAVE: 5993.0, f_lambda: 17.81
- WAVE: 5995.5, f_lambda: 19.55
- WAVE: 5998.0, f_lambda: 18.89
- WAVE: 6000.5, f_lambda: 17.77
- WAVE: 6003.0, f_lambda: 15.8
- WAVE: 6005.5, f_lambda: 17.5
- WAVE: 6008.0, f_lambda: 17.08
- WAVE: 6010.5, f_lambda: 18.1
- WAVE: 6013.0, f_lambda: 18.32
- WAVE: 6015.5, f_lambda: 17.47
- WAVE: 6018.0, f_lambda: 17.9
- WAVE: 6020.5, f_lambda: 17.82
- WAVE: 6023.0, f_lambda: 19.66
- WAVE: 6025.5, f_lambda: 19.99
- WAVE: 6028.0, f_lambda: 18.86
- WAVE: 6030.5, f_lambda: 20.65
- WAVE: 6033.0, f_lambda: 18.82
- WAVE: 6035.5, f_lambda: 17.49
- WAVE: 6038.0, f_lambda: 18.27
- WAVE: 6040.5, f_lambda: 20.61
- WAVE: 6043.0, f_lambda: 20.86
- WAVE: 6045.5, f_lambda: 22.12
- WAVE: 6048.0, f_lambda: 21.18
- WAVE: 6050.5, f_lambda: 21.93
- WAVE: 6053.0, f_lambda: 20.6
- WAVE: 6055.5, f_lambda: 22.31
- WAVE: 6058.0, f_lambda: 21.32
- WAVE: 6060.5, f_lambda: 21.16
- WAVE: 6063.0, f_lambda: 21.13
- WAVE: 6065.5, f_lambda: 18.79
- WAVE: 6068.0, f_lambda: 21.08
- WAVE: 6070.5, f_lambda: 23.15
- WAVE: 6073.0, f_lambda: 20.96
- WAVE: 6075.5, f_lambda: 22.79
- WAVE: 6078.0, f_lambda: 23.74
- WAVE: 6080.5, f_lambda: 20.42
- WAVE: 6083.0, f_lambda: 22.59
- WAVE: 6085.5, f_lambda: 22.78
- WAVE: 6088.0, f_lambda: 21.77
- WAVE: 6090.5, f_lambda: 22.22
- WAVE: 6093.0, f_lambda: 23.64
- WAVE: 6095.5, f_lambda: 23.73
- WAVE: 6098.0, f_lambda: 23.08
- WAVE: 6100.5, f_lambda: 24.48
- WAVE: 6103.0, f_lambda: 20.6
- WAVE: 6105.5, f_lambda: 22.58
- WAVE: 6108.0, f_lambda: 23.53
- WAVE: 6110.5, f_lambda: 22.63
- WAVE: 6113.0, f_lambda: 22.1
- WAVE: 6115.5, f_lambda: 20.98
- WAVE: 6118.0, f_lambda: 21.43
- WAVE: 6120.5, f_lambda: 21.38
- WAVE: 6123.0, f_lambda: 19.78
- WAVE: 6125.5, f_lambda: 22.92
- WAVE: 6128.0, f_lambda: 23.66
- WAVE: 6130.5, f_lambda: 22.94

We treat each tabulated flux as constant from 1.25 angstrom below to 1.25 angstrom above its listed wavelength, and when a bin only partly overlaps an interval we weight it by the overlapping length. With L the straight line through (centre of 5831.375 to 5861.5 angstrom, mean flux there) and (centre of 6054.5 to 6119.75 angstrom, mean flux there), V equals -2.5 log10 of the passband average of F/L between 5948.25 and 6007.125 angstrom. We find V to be 0.31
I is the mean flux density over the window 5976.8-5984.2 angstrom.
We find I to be 15.6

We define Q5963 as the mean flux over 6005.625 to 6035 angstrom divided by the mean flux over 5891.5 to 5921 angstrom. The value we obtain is 1.98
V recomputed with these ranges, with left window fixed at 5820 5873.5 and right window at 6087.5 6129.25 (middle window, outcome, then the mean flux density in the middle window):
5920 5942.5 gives 0.419 mag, 13.3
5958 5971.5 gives 0.352 mag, 14.5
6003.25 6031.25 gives 0.142 mag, 18.4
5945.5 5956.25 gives 0.406 mag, 13.7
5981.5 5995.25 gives 0.213 mag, 16.8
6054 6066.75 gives 0.034 mag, 20.9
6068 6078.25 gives -0.027 mag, 22.4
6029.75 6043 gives 0.105 mag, 19.3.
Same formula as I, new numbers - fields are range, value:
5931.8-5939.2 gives 13.9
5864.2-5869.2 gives 14.7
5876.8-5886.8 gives 9.68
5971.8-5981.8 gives 15.2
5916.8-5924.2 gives 12.6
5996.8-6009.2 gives 17.4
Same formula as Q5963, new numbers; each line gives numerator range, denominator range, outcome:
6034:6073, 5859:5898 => 1.99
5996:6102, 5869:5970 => 1.76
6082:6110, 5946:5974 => 1.62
